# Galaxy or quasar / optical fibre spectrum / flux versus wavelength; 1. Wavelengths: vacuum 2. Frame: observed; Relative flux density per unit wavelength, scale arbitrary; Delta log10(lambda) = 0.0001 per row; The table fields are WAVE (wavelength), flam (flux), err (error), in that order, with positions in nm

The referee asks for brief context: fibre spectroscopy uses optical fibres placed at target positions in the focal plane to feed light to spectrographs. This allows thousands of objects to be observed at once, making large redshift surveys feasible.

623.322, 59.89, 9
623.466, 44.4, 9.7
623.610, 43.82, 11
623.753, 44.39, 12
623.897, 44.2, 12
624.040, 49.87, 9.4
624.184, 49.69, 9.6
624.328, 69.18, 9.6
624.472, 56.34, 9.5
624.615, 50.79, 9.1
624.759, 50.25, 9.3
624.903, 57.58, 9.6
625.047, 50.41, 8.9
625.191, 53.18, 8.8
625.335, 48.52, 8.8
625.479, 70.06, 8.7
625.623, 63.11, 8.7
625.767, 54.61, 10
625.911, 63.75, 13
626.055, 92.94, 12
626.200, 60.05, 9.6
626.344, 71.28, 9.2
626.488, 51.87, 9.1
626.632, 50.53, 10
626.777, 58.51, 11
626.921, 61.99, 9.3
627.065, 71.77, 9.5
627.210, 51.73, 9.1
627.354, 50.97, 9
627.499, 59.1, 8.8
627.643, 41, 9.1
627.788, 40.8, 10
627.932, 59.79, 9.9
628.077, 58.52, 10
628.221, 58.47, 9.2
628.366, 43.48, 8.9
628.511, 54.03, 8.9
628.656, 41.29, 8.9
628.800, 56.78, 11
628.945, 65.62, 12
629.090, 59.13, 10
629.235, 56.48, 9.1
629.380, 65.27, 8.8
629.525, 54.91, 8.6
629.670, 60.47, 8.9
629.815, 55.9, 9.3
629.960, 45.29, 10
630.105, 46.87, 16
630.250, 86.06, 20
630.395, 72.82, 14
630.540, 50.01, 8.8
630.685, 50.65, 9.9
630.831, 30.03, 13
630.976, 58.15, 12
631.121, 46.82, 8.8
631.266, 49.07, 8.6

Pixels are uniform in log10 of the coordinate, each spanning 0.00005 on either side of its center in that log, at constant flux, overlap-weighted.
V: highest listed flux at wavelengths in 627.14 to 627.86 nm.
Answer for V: 59.1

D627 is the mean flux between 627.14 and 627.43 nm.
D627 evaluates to 51.4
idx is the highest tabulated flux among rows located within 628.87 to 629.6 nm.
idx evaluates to 65.62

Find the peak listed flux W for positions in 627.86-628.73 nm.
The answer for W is 59.79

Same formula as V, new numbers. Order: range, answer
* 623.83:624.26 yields 49.87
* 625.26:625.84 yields 70.06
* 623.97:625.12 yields 69.18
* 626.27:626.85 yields 71.28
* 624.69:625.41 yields 57.58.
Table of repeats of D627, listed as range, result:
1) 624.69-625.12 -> 52.7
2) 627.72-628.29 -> 54.6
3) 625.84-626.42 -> 71.8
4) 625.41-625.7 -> 66.4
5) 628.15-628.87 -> 50.8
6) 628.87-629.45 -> 61.5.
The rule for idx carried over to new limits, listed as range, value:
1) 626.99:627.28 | 71.77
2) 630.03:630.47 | 86.06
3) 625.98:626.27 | 92.94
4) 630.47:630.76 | 50.65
